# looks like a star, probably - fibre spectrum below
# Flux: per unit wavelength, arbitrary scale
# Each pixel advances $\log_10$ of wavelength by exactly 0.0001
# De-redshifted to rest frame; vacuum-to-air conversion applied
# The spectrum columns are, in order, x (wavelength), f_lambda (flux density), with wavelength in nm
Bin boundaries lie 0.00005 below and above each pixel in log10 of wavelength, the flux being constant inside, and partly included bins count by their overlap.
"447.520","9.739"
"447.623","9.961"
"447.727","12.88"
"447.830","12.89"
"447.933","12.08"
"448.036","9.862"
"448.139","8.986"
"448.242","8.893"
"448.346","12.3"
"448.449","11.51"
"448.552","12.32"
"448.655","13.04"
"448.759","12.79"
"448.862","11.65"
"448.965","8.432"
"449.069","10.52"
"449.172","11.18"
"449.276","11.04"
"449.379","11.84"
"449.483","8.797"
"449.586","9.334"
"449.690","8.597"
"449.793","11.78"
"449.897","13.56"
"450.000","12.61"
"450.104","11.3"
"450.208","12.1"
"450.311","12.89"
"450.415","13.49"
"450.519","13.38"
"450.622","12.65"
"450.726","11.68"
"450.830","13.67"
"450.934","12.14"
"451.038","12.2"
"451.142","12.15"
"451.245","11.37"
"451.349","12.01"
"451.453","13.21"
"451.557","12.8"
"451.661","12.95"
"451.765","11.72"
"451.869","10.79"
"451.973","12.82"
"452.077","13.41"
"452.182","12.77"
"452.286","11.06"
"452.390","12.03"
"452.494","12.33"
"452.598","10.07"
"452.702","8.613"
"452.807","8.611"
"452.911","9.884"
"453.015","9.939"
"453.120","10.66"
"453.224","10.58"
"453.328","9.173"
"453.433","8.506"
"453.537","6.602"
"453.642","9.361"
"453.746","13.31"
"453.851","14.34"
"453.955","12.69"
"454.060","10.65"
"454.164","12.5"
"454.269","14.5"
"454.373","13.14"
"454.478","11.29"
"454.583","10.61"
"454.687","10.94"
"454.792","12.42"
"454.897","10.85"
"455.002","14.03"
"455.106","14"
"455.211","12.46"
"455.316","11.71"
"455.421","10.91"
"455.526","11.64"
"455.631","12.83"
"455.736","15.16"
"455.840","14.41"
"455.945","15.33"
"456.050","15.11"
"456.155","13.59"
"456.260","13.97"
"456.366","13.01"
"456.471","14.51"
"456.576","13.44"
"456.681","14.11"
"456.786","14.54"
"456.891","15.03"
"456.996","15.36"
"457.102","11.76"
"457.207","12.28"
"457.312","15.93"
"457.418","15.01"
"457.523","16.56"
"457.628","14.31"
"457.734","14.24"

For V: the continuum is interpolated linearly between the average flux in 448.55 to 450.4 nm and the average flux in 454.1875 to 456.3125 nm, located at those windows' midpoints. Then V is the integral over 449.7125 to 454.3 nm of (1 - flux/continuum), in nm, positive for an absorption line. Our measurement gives 0.131 nm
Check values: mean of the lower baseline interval 11.3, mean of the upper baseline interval 12.9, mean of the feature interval 11.7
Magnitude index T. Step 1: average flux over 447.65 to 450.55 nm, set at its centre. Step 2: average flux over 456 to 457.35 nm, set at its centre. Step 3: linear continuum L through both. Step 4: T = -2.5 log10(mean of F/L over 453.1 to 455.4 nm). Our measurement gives 0.143 mag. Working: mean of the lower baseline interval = 11.4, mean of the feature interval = 11.6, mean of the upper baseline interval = 14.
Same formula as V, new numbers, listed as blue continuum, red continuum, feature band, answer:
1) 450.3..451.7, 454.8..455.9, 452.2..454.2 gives 0.33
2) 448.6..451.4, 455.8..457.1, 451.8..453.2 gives 0.19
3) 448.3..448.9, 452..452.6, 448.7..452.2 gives 0.10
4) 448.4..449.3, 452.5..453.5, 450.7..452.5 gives -0.36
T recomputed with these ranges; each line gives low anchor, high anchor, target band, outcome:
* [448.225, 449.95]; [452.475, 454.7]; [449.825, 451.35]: -0.139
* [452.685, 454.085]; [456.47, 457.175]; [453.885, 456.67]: -0.054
